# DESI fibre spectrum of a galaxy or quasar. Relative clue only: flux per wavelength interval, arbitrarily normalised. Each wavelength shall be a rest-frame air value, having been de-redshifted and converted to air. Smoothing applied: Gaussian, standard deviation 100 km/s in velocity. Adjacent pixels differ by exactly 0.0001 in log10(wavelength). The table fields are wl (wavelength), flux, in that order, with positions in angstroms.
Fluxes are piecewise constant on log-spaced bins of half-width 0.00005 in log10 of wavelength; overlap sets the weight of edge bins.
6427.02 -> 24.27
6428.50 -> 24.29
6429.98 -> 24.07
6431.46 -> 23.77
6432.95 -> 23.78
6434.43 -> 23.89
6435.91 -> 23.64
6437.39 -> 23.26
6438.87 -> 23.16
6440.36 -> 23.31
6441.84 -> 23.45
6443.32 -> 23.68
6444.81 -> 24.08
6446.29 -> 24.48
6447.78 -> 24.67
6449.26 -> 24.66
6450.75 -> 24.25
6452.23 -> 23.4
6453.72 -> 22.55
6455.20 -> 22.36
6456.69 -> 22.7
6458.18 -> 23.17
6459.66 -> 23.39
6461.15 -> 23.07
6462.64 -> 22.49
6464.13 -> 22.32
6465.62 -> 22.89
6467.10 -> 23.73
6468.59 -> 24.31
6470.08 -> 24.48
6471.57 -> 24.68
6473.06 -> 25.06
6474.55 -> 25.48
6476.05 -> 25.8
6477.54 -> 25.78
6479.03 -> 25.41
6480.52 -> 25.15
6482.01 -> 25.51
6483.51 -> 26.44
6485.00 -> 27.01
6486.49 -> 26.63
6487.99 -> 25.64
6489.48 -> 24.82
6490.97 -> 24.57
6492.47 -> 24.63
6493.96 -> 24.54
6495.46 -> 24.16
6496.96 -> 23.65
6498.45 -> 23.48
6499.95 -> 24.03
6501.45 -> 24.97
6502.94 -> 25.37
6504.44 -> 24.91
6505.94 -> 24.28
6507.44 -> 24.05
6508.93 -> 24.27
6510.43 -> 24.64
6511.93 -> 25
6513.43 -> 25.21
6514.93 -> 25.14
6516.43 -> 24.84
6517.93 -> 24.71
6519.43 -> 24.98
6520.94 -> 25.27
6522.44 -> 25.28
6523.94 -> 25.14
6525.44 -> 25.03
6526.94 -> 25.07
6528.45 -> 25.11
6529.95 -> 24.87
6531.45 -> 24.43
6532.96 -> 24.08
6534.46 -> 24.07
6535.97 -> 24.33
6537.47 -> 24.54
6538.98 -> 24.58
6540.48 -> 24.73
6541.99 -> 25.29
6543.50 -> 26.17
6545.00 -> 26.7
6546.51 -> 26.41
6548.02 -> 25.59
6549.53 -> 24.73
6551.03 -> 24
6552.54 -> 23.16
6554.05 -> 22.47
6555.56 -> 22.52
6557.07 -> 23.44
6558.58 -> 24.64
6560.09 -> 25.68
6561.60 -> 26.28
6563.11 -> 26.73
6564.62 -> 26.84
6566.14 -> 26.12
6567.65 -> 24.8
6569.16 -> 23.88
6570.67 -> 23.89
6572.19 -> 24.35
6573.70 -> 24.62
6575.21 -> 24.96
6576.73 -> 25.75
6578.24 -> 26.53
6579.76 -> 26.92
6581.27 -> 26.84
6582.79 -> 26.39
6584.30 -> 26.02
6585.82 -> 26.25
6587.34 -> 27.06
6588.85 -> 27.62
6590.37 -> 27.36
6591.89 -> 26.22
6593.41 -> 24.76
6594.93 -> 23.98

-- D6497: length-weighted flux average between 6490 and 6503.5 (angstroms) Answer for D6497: 24.4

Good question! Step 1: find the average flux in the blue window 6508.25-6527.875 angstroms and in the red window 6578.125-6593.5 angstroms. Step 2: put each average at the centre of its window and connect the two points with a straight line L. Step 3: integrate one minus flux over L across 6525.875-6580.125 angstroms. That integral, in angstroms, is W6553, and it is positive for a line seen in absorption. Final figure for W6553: 1.8 angstroms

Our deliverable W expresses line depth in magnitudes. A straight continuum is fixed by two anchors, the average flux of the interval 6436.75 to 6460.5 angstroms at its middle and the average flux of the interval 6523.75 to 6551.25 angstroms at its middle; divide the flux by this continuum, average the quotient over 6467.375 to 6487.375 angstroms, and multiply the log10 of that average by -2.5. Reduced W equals -0.06 mag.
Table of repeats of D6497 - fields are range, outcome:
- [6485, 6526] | 24.8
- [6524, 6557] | 24.6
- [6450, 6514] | 24.4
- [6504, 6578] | 24.9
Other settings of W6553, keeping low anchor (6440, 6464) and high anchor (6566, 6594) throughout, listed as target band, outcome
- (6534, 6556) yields 0.44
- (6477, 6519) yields -1.14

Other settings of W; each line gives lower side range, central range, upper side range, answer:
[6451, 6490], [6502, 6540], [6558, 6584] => 0.01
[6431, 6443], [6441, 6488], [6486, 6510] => -0.01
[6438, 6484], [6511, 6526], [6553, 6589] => -0.01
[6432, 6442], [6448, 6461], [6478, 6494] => 0.04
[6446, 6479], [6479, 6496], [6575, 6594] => -0.04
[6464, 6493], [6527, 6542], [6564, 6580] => 0.03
